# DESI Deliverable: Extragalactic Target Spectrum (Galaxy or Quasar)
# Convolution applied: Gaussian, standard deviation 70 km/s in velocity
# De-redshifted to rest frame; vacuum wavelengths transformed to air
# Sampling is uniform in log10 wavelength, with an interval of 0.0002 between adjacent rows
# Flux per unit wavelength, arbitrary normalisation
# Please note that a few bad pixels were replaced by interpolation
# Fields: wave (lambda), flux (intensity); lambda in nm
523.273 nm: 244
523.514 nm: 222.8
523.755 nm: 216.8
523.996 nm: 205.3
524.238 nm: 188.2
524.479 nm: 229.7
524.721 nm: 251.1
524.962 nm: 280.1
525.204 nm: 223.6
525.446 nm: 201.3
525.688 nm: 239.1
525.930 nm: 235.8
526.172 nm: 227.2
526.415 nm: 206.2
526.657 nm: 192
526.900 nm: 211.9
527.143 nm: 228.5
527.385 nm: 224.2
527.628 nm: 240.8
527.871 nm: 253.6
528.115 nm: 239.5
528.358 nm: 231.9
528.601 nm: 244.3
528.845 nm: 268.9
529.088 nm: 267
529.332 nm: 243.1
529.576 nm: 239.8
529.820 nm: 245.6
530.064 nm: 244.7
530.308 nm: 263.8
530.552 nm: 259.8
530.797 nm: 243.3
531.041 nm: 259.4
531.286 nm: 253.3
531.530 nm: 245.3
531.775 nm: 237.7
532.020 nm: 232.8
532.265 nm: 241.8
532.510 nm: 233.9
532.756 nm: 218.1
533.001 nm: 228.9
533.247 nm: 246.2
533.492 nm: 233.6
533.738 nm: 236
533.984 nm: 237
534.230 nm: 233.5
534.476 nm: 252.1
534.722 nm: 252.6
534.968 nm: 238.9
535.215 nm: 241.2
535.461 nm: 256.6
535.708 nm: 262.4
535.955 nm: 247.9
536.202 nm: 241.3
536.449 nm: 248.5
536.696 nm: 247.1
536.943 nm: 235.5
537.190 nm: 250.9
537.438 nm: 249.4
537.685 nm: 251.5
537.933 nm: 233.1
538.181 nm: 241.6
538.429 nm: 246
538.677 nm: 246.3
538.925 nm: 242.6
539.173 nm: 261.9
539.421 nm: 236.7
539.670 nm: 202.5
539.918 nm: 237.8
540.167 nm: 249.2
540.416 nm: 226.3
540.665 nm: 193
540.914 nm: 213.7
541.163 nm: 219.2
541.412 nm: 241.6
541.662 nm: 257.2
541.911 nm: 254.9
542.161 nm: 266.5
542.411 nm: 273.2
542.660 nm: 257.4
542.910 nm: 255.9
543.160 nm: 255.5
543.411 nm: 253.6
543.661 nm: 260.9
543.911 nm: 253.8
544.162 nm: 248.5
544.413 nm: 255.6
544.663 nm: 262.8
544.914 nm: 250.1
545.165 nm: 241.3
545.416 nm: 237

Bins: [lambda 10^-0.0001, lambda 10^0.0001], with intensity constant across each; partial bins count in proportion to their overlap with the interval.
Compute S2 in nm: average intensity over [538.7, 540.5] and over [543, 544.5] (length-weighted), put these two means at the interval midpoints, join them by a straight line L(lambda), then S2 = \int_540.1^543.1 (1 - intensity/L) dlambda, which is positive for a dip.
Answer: 0.04 nm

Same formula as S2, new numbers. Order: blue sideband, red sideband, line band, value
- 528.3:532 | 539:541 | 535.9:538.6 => -0.12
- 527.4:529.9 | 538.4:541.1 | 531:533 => 0.03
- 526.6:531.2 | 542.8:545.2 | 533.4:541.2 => 0.29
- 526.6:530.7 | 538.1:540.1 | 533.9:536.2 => -0.06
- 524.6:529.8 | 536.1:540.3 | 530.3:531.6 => -0.08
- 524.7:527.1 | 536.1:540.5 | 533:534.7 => -0.03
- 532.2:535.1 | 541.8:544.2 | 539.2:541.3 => 0.23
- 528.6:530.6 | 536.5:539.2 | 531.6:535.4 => 0.18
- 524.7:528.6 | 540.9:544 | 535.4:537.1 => -0.03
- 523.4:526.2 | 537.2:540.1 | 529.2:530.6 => -0.10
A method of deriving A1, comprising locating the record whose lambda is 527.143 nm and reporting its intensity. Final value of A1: 228.5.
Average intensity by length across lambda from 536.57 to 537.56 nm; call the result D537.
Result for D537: 246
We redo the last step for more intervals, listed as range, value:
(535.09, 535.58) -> 249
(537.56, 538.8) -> 244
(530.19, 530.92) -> 256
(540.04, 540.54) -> 238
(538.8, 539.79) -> 236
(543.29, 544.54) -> 255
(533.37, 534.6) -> 238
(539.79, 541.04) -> 224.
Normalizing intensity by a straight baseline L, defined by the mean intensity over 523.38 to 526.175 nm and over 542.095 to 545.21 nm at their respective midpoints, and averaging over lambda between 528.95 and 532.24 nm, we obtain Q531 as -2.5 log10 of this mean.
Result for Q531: -0.06 mag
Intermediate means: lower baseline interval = 227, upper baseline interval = 257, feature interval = 249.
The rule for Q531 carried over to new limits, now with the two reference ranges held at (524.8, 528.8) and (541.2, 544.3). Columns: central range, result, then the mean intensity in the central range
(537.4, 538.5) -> 0.02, 244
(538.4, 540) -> 0.05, 239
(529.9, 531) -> -0.07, 253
